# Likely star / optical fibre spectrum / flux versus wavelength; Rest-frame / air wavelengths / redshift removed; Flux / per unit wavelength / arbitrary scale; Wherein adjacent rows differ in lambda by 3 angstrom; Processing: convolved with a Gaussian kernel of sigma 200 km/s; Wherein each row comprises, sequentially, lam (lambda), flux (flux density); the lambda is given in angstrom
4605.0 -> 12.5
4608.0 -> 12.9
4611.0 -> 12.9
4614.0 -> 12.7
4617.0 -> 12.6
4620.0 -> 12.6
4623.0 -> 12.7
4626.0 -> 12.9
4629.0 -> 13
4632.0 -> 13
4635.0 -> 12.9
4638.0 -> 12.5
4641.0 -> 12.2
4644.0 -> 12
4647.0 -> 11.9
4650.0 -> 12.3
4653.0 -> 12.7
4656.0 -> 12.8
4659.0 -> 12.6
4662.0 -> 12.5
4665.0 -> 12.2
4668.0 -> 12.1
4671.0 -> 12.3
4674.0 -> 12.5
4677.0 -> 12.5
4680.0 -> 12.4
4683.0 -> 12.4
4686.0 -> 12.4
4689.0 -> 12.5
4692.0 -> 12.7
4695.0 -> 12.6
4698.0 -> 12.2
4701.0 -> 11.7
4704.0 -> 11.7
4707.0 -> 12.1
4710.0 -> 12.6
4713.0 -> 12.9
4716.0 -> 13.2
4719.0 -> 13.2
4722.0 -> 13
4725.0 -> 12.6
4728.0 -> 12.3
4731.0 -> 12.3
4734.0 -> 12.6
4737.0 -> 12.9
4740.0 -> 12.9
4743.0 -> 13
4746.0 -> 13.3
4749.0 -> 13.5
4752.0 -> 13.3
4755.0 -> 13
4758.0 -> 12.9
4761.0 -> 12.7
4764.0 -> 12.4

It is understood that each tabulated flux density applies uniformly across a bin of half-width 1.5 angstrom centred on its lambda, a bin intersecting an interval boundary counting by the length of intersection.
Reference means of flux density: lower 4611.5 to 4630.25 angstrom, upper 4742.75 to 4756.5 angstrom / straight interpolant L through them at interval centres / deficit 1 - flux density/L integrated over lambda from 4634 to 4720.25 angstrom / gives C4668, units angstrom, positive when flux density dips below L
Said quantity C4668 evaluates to 3.6 angstrom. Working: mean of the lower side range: 12.8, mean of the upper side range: 13.2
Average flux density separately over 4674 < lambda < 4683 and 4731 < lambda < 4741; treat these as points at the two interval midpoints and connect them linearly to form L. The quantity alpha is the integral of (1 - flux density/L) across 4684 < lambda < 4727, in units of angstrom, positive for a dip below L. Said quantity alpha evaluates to 0.2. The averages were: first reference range 12.5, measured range 12.5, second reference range 12.7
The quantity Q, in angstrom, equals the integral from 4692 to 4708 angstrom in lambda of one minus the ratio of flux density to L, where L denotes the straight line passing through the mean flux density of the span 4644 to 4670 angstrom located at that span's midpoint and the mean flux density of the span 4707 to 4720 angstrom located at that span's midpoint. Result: 0.8 angstrom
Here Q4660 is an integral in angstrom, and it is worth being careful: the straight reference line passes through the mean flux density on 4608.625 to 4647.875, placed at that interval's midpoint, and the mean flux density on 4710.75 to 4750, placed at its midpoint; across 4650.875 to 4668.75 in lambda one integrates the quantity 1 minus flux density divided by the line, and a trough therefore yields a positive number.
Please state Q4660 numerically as 0.3 angstrom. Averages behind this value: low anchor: 12.6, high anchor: 12.9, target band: 12.5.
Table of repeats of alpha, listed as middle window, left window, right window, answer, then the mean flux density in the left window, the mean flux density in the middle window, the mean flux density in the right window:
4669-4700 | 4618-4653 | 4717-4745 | 0.6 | 12.6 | 12.4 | 12.8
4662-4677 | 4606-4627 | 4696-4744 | 0.4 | 12.7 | 12.3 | 12.6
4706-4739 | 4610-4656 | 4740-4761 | 0.7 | 12.6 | 12.7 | 13.1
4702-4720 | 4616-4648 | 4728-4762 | 0.3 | 12.6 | 12.6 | 12.9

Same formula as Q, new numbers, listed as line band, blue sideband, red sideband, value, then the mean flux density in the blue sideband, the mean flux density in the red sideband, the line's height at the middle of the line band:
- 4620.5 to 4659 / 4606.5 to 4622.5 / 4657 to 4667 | 0.0 angstrom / 12.7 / 12.4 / 12.6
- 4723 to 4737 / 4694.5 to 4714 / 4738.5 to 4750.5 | 0.3 angstrom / 12.2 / 13.2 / 12.8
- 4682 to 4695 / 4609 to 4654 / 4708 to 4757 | 0.3 angstrom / 12.6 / 12.9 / 12.8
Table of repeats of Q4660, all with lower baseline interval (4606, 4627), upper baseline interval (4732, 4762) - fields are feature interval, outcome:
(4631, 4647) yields 0.43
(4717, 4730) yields 0.18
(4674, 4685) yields 0.37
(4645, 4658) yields 0.41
